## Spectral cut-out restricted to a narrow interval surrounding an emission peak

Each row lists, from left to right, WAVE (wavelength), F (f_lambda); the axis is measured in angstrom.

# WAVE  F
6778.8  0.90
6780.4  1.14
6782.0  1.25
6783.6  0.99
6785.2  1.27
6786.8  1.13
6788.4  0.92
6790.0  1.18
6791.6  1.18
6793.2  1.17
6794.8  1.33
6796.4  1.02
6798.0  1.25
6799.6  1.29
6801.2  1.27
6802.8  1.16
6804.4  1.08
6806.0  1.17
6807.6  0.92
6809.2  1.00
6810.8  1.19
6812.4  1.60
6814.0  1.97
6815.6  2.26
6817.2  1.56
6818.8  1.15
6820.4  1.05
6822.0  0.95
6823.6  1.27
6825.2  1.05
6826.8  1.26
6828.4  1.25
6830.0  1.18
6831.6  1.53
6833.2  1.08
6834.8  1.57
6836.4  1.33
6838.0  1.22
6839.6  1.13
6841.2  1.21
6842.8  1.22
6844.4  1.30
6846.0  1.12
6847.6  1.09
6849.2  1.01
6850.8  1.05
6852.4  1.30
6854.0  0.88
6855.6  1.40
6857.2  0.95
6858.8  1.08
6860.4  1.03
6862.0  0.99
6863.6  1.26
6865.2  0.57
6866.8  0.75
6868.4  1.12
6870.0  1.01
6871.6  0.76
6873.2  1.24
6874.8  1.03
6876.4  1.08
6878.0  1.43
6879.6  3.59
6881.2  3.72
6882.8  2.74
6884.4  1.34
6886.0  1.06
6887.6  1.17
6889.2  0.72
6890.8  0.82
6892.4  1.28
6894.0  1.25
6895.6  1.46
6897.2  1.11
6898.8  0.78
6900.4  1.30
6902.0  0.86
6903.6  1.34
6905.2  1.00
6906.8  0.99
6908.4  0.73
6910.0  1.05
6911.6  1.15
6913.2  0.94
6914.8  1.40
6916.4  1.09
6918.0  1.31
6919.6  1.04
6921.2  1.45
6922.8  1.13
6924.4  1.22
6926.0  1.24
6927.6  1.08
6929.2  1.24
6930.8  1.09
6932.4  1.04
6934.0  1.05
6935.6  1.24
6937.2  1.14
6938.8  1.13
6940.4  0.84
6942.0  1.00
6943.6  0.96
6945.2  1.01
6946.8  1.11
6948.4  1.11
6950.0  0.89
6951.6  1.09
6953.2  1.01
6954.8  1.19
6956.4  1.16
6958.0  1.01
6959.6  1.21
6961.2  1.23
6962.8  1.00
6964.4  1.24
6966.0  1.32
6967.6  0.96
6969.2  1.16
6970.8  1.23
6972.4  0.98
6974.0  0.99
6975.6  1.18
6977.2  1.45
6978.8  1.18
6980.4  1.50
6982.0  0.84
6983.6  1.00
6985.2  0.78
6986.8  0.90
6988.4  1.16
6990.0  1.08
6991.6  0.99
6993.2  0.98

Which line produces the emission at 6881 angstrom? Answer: [O III]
